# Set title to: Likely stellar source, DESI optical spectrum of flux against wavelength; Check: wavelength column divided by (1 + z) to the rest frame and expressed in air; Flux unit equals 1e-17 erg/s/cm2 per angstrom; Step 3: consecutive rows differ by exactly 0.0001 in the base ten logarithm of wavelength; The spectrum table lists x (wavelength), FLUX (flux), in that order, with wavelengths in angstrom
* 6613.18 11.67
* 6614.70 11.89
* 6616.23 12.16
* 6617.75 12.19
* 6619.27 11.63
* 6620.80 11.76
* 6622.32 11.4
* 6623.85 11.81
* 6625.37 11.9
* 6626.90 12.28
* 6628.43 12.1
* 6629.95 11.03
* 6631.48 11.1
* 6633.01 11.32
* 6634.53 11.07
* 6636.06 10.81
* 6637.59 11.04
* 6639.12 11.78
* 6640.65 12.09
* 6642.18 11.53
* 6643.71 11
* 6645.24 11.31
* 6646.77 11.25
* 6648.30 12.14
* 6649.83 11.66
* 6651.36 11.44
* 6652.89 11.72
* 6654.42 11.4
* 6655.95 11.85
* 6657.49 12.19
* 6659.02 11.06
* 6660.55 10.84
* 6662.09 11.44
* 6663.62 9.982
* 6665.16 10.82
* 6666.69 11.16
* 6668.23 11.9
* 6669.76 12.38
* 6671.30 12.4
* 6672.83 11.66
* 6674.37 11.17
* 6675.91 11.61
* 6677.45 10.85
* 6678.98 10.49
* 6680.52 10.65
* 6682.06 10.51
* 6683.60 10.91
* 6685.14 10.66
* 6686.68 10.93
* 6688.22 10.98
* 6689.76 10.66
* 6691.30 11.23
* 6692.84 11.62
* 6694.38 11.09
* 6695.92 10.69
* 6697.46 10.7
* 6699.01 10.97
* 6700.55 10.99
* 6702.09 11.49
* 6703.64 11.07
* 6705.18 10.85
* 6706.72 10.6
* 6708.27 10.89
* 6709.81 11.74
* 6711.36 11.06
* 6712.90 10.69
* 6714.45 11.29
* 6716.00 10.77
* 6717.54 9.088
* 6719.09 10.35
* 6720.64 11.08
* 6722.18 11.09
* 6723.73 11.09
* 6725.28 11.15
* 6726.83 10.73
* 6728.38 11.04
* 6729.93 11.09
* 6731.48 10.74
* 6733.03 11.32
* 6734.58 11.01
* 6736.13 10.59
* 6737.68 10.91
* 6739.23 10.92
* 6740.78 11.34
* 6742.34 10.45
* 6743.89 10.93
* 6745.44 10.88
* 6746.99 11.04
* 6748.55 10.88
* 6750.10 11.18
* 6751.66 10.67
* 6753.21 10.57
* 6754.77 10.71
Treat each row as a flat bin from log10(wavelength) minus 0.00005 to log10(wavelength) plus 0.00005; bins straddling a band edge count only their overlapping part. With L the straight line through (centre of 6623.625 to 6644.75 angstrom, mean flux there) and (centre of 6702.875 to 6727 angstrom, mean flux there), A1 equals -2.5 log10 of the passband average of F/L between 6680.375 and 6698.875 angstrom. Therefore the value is 0.02 mag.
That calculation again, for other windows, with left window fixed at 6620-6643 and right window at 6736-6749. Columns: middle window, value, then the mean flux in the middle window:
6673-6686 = 0.04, 10.9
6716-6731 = 0.03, 10.7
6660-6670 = 0.02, 11.2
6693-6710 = 0.01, 11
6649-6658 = -0.03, 11.7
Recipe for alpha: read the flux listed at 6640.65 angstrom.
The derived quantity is 12.09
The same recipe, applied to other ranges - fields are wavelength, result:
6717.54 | 9.088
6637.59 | 11.04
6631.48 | 11.1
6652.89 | 11.72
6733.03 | 11.32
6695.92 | 10.69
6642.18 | 11.53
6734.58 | 11.01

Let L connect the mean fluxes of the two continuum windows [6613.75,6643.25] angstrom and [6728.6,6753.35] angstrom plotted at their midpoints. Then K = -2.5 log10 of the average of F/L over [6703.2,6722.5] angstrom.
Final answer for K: 0.03 mag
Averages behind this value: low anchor 11.6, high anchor 10.9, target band 10.8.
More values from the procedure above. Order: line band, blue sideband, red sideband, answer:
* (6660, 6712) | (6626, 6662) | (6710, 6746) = 0.01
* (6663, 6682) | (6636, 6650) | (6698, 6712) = 0.00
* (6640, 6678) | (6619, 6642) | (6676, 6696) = -0.03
